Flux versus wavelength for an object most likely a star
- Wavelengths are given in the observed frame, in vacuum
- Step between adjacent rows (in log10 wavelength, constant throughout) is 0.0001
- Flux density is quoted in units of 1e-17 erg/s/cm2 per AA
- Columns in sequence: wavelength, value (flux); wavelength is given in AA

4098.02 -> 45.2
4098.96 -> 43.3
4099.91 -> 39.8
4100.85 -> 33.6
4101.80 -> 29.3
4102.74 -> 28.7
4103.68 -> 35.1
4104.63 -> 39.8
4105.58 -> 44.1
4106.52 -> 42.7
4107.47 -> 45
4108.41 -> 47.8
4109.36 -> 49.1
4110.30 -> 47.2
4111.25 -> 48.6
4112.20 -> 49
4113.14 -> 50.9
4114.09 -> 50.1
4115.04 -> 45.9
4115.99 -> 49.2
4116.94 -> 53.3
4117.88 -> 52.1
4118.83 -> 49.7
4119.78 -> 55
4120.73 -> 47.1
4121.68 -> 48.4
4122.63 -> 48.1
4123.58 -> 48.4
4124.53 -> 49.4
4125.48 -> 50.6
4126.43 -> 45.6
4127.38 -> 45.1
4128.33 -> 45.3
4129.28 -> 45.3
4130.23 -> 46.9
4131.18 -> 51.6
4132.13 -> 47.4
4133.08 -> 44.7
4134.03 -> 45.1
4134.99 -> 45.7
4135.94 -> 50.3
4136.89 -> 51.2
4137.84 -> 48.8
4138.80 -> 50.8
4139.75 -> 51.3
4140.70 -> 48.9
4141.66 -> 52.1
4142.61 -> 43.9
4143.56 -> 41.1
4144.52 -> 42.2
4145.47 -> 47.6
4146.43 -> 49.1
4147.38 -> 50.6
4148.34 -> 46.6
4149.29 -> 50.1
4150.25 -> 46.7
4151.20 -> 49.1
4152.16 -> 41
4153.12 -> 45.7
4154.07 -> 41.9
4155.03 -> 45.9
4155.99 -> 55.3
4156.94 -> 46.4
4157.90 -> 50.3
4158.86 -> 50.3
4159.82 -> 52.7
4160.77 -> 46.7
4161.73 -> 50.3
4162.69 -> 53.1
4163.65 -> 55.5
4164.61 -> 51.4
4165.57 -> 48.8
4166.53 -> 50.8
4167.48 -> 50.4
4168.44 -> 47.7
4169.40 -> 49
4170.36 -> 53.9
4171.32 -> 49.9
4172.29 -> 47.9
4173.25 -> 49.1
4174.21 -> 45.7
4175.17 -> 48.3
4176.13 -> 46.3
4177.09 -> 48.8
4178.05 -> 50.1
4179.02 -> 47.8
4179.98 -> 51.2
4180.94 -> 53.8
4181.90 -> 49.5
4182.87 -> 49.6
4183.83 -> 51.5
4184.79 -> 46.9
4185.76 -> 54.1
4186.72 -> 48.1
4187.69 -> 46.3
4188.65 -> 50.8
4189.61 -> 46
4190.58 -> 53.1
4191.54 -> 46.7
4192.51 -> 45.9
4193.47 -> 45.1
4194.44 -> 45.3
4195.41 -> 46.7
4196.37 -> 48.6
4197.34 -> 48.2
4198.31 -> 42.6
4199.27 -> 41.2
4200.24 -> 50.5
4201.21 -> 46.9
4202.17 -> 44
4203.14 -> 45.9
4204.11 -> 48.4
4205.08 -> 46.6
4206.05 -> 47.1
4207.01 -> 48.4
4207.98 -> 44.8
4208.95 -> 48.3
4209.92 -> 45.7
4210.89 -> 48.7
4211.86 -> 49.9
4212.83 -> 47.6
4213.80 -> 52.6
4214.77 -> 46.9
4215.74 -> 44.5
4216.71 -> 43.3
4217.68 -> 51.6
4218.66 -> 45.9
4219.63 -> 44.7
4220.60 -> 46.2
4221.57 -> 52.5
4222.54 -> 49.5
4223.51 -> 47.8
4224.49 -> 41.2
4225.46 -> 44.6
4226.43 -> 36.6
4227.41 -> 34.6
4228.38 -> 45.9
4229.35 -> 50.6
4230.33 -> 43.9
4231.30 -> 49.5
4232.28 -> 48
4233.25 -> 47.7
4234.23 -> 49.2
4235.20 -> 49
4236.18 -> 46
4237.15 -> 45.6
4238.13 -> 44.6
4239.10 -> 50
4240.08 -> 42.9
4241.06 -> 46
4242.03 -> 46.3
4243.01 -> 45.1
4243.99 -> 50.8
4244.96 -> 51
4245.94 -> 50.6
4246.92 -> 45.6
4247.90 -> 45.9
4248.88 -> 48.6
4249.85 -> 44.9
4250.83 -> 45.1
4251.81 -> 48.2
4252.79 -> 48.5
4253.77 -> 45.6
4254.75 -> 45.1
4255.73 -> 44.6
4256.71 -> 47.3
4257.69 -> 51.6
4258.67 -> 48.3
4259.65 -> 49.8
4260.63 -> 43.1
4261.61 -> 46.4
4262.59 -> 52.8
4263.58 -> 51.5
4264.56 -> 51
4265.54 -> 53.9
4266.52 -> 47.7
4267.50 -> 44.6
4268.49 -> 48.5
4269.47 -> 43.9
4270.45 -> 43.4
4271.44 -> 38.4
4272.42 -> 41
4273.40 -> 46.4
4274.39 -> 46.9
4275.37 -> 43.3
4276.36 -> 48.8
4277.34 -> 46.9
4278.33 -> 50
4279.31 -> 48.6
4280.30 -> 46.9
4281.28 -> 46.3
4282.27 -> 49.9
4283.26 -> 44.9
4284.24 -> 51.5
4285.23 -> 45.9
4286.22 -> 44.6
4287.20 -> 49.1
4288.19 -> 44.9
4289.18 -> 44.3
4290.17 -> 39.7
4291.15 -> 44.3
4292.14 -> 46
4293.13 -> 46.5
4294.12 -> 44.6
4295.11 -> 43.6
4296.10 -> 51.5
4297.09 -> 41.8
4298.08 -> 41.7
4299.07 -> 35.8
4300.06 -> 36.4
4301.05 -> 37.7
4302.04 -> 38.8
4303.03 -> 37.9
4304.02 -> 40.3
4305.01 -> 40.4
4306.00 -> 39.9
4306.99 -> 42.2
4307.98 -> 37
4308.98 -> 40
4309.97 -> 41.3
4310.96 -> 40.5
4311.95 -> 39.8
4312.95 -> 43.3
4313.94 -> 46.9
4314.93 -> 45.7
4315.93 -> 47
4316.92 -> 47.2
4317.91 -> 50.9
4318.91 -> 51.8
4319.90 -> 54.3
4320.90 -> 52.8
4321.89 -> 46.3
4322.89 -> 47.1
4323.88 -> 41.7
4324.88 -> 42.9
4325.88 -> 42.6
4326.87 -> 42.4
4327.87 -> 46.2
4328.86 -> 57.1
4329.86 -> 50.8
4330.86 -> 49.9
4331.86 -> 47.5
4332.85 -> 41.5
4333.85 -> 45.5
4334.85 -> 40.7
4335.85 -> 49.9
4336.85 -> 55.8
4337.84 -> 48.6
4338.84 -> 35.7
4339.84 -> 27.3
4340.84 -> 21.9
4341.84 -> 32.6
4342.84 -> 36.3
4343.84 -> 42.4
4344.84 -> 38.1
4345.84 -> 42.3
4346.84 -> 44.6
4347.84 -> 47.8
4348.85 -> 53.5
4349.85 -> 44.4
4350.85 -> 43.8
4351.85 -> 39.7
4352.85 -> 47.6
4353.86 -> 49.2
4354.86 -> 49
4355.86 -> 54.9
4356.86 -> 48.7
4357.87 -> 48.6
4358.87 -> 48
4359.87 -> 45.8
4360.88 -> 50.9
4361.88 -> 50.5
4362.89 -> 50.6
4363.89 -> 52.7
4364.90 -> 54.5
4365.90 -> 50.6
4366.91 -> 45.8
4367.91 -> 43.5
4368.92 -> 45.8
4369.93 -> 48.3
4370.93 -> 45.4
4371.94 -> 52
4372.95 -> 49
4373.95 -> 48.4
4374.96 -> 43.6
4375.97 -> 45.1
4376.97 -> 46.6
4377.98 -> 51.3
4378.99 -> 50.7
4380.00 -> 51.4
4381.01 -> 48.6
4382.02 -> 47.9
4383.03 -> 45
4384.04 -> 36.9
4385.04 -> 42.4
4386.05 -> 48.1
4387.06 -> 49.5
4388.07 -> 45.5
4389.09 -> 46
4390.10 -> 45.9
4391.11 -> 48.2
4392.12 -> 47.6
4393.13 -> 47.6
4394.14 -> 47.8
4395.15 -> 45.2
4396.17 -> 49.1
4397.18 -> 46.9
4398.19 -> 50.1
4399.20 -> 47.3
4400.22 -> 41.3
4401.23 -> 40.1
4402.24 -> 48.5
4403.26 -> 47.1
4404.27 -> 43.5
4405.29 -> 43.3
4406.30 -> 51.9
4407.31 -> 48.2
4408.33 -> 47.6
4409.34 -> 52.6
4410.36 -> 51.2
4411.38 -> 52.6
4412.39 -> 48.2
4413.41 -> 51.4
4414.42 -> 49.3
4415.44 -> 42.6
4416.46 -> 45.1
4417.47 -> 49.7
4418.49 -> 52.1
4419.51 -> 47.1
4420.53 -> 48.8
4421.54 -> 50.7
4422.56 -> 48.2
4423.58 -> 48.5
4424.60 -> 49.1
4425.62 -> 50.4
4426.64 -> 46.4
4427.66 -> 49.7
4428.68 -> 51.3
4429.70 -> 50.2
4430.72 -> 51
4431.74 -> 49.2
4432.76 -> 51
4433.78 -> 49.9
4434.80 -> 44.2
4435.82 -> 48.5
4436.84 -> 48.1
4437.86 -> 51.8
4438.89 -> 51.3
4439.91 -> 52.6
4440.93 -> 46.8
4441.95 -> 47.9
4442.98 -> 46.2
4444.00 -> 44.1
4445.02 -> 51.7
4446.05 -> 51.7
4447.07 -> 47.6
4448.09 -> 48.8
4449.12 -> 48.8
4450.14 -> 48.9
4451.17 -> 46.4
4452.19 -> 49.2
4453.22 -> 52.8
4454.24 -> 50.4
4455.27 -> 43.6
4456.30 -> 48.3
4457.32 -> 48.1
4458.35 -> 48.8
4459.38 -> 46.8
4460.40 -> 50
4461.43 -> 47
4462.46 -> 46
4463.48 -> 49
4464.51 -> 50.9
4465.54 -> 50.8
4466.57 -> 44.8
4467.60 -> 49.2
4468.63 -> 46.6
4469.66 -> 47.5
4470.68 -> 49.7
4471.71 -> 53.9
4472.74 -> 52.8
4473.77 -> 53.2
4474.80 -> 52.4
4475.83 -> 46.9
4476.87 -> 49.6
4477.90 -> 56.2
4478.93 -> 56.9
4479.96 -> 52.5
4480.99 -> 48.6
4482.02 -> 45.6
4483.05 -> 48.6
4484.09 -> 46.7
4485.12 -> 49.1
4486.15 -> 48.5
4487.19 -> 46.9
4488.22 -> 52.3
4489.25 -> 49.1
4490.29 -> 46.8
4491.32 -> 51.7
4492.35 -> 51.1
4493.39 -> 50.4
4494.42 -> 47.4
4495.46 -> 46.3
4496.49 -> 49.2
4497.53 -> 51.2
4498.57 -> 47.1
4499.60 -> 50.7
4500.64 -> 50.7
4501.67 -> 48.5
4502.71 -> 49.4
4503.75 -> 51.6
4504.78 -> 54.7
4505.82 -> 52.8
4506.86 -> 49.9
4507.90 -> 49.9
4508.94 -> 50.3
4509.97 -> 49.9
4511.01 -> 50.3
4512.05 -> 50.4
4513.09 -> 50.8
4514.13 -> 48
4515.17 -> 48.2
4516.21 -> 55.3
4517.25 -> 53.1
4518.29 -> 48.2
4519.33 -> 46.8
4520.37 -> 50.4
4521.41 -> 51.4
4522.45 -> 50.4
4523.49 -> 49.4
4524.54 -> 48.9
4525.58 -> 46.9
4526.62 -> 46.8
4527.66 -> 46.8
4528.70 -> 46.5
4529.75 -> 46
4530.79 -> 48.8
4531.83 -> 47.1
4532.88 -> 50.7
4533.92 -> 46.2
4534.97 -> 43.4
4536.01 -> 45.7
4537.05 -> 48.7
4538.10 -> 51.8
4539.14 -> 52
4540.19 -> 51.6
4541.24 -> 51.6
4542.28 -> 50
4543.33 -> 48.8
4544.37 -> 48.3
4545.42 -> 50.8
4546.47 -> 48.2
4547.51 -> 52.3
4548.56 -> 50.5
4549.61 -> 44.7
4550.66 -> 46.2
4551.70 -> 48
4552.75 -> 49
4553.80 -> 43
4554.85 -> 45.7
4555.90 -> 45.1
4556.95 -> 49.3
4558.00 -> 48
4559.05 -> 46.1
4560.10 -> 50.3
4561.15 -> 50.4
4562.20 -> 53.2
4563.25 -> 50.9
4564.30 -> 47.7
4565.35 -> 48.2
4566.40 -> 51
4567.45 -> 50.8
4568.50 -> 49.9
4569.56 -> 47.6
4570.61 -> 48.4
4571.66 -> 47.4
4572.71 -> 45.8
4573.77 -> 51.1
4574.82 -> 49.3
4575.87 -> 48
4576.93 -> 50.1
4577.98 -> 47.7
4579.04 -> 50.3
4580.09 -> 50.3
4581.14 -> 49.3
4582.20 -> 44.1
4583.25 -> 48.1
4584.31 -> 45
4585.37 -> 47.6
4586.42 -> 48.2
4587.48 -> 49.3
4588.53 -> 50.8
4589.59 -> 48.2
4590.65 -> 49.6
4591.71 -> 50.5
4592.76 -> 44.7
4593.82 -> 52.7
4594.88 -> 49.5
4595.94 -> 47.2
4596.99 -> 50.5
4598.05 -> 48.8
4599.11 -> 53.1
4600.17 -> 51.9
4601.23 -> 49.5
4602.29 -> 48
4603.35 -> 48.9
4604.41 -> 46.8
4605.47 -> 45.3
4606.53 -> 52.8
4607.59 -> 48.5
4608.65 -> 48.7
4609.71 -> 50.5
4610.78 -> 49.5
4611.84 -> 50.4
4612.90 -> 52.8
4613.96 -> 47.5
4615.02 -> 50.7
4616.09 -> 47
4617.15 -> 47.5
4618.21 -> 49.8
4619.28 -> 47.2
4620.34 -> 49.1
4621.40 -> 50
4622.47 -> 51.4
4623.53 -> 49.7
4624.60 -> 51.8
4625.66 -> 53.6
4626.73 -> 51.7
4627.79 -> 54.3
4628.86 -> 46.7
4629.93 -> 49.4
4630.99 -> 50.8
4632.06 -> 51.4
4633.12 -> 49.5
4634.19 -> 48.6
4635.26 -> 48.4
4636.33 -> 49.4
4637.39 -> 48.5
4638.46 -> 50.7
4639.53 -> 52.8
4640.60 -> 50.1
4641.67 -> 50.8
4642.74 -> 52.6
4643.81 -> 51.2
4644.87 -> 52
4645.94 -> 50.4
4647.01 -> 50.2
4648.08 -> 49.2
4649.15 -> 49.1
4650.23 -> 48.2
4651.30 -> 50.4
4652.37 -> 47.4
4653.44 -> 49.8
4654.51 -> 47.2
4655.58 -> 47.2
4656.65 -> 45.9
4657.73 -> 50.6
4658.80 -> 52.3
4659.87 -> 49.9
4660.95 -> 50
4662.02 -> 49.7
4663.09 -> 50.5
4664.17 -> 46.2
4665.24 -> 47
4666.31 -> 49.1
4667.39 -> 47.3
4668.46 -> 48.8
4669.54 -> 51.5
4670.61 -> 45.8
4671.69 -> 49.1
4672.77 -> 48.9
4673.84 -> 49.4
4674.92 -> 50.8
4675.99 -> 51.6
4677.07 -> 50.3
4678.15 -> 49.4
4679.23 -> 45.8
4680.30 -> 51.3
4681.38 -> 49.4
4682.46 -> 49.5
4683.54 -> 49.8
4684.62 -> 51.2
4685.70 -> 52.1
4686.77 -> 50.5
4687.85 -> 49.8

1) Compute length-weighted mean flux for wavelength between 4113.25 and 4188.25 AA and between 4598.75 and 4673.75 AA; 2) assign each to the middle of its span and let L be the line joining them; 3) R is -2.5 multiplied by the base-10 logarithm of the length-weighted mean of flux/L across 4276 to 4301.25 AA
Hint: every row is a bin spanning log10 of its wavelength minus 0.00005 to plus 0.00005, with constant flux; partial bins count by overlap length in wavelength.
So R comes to 0.09 mag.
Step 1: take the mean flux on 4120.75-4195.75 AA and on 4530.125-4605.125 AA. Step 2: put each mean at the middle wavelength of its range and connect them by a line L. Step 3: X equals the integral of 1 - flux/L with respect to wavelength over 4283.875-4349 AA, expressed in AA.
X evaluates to 6.6 AA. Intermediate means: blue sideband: 48.5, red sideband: 48.8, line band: 43.7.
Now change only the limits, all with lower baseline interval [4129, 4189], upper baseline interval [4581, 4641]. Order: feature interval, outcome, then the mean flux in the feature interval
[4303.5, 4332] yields 2.1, 45.3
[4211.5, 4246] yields 1.5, 46.7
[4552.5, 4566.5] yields 0.3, 48.3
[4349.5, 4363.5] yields 0.3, 48.1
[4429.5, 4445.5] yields 0.1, 49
